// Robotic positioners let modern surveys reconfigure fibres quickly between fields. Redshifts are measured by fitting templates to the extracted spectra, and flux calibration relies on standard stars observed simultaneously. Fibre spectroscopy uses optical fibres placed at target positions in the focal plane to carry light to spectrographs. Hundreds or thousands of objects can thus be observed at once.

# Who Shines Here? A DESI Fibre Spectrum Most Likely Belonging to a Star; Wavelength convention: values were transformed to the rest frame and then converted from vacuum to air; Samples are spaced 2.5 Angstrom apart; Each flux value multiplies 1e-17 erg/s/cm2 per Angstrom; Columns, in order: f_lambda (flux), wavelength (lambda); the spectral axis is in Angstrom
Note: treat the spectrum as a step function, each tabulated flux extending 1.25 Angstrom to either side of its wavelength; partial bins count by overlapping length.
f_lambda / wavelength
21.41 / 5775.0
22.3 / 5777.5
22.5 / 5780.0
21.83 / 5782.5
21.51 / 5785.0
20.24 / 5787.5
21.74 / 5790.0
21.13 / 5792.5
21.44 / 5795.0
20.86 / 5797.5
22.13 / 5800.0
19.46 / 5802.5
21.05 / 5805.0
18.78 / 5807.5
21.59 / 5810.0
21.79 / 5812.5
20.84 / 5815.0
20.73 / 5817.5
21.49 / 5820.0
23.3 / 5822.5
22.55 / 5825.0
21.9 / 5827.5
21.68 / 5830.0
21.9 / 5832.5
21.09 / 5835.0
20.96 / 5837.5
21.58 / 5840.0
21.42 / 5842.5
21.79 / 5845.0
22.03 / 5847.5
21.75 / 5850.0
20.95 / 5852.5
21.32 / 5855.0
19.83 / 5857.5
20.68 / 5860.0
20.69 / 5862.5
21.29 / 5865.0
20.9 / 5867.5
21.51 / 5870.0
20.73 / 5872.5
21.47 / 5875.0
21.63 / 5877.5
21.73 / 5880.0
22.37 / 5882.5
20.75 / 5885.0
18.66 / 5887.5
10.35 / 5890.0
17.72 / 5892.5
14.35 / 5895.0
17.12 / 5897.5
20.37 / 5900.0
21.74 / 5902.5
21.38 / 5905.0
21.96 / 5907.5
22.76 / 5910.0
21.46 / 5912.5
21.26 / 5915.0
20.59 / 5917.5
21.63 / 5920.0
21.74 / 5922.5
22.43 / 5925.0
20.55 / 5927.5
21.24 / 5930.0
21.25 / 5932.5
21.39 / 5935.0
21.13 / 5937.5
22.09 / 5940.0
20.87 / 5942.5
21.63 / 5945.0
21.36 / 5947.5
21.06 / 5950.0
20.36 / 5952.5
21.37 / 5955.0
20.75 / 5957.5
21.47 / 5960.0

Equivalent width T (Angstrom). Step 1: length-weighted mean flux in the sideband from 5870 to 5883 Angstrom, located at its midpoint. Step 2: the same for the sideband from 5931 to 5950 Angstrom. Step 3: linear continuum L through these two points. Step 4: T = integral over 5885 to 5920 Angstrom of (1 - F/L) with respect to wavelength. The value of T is 3.4 Angstrom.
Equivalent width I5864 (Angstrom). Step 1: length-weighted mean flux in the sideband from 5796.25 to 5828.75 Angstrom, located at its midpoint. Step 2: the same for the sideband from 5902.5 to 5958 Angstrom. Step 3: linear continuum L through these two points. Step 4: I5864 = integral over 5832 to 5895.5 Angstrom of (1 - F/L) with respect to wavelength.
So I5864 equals 2.69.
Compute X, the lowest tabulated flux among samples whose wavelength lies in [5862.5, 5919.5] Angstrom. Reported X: 10.35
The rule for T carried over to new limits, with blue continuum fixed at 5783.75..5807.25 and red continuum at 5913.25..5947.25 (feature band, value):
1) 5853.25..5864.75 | 0.25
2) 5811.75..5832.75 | -0.75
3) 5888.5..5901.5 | 3.13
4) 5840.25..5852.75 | -0.31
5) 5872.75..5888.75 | 0.11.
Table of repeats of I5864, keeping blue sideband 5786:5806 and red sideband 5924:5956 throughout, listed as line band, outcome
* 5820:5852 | -1.1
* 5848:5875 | 0.1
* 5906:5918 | -0.2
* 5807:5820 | 0.1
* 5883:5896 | 2.7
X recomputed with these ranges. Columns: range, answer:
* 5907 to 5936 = 20.55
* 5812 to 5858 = 19.83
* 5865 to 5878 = 20.73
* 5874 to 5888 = 18.66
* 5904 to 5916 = 21.26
